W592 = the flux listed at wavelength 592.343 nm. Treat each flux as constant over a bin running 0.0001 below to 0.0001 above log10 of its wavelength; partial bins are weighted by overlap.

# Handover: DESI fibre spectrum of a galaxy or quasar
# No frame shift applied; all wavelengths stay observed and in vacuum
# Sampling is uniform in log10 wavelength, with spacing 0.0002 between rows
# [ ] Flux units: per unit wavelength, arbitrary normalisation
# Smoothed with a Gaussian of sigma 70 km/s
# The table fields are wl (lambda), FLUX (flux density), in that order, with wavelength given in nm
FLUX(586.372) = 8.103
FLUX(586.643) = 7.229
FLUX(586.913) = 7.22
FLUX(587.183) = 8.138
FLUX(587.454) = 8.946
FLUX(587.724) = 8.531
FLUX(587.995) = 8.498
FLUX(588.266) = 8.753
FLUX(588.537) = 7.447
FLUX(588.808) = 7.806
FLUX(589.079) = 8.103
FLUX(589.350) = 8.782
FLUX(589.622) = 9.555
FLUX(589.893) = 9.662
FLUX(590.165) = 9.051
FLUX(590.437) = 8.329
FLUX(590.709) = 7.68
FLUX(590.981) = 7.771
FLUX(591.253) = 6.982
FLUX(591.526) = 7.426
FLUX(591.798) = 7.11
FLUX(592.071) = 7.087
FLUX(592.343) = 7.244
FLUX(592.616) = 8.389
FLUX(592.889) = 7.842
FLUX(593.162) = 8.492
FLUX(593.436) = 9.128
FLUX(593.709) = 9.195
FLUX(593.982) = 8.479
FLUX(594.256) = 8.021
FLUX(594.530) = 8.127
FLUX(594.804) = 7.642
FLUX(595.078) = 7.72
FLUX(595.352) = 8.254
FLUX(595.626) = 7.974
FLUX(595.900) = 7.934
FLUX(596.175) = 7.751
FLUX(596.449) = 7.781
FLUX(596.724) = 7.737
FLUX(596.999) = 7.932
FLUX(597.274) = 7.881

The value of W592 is 7.244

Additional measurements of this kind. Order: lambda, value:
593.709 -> 9.195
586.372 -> 8.103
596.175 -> 7.751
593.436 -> 9.128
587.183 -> 8.138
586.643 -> 7.229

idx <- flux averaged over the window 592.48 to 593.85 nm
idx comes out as 8.61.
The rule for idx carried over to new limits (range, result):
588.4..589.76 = 8.35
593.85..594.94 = 8.06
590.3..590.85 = 8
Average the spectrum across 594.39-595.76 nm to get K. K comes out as 7.94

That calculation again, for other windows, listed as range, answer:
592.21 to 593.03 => 7.83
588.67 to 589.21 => 7.96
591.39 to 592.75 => 7.45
